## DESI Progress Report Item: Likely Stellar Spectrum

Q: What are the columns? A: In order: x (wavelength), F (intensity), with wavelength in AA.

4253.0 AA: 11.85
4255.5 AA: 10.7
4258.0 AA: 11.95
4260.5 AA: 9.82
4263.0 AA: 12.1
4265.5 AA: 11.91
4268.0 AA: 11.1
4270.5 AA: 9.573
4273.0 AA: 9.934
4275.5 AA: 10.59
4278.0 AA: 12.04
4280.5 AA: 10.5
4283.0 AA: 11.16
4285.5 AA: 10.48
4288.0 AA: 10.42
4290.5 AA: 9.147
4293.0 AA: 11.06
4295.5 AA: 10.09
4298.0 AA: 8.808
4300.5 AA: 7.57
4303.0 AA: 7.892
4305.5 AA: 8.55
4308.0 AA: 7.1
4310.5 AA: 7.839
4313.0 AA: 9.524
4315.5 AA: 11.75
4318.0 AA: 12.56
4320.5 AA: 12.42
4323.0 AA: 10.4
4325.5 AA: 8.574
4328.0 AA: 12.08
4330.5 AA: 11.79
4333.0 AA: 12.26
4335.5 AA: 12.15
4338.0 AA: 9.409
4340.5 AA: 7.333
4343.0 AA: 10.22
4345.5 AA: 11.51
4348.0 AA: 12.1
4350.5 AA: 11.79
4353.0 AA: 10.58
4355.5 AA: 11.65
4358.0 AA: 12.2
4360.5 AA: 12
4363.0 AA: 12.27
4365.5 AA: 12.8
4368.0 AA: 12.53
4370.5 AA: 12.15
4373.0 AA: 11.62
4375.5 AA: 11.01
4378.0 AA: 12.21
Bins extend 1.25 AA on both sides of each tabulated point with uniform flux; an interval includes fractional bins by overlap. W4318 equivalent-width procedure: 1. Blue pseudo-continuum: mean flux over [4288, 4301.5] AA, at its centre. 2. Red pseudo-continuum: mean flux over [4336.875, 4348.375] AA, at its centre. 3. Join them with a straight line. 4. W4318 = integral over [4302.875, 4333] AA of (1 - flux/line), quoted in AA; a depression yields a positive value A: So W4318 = -1.5 AA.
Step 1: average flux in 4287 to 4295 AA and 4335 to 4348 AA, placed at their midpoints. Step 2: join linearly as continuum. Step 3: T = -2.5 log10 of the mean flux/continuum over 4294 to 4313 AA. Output 0.21 mag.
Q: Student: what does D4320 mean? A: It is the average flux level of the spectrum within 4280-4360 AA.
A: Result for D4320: 10.4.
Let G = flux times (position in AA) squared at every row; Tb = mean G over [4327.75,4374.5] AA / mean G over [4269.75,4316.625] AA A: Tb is 1.22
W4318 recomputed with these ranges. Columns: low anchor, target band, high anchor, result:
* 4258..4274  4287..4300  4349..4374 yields 1.6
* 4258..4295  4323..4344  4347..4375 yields 1.9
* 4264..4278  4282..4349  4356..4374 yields 7.7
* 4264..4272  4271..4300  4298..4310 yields -2.7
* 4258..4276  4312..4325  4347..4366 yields 0.3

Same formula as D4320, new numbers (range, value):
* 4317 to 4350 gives 11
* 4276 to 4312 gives 9.5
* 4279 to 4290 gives 10.6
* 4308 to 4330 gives 10.5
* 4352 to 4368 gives 12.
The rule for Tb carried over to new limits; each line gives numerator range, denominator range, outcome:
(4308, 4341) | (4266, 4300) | 1.04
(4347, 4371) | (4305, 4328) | 1.22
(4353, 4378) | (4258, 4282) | 1.15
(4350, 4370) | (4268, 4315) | 1.28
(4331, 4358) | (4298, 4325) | 1.17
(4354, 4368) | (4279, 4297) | 1.21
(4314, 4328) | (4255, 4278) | 1.05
